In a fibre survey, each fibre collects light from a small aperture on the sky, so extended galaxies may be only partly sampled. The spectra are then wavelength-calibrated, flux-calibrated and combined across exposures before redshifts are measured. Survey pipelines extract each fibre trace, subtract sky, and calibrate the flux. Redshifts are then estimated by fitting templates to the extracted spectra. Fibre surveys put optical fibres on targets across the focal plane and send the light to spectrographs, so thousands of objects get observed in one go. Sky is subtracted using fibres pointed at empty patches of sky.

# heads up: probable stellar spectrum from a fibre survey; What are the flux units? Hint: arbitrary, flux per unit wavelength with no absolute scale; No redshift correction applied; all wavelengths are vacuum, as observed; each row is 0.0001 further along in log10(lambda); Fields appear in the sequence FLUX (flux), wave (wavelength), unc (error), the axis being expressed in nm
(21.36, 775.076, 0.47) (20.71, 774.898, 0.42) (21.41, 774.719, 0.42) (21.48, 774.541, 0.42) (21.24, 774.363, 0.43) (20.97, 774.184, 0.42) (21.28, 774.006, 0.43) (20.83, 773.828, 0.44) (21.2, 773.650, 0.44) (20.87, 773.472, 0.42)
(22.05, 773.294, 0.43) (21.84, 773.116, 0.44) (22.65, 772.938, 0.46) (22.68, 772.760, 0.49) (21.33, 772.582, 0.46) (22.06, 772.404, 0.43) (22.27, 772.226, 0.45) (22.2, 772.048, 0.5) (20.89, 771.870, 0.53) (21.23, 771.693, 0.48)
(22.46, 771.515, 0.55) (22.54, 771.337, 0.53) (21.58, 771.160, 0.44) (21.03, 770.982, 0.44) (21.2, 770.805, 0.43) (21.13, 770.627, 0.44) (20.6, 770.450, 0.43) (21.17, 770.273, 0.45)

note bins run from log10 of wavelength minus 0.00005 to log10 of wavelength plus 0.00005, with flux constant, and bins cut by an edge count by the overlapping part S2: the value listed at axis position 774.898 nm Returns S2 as 20.71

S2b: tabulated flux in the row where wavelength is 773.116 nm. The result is 21.84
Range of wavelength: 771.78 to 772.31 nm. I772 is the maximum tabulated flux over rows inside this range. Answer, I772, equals 22.27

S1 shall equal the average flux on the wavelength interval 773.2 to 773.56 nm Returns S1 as 21.5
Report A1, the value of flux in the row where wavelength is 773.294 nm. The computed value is 22.05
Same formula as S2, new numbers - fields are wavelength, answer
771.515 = 22.46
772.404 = 22.06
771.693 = 21.23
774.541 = 21.48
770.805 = 21.2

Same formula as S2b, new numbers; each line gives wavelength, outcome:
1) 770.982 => 21.03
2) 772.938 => 22.65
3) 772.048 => 22.2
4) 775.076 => 21.36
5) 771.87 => 20.89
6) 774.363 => 21.24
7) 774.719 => 21.41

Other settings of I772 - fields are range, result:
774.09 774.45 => 21.24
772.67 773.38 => 22.68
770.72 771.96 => 22.54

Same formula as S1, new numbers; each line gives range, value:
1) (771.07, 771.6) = 22.2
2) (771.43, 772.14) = 21.7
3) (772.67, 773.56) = 22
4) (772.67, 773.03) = 22.6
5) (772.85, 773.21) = 22.2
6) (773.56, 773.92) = 21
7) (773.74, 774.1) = 21.1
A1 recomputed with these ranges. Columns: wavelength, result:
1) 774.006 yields 21.28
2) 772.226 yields 22.27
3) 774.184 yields 20.97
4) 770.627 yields 21.13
